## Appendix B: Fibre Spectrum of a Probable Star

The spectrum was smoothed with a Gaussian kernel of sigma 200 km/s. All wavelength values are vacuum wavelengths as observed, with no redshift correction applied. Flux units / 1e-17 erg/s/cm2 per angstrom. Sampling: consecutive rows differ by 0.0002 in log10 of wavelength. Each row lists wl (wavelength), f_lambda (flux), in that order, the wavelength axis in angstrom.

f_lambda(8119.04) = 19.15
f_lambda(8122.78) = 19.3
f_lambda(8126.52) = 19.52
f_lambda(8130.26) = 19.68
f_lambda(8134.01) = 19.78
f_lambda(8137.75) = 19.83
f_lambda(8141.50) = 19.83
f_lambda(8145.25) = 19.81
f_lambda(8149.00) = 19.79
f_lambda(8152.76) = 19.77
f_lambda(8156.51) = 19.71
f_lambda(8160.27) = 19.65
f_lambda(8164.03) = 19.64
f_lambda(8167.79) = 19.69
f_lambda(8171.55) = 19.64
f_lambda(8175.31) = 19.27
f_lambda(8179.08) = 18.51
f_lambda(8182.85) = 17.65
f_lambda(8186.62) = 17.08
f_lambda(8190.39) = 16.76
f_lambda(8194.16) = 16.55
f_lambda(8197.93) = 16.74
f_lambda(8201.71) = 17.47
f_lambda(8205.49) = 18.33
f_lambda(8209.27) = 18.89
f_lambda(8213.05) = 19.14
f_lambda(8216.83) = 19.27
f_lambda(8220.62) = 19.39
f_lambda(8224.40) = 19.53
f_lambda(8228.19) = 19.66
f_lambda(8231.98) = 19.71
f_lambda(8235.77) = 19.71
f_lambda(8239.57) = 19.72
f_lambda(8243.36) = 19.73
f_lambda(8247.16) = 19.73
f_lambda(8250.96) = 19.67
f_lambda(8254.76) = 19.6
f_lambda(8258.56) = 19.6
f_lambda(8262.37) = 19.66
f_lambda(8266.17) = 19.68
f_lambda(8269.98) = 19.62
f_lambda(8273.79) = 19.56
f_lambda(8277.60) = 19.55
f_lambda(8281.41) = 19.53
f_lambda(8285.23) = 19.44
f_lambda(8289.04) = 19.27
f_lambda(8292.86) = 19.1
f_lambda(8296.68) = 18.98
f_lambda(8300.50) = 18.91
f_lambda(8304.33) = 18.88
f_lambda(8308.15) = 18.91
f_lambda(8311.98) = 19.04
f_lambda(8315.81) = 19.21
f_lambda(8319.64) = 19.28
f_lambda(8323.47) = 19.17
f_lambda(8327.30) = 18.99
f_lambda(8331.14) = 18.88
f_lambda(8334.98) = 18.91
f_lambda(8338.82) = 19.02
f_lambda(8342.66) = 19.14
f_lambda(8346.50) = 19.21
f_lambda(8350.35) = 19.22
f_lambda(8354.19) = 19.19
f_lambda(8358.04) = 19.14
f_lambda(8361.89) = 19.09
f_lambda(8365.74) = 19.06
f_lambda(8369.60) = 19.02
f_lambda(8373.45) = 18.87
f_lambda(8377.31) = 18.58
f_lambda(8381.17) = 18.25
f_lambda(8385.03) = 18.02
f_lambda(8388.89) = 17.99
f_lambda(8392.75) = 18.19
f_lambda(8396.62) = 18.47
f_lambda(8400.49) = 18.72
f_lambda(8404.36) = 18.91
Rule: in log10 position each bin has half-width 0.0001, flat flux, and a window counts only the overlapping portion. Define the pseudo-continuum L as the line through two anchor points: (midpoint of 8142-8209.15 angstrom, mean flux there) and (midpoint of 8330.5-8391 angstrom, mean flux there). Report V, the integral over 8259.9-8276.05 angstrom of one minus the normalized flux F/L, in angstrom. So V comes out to -0.8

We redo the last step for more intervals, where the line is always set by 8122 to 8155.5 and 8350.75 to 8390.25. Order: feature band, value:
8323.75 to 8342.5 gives -0.08 angstrom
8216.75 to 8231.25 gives -0.11 angstrom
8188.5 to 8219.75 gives 2.41 angstrom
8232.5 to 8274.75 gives -0.94 angstrom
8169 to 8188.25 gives 1.05 angstrom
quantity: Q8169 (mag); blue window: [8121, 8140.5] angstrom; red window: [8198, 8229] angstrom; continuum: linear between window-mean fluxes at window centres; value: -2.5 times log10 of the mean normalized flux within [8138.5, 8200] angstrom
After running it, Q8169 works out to 0.03 mag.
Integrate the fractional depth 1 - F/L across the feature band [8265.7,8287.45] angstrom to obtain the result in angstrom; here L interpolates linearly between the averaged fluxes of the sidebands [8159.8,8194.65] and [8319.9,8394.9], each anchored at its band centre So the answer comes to -1.0 angstrom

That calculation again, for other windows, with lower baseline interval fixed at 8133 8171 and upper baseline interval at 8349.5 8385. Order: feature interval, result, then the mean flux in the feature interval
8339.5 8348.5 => -0.09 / 19.2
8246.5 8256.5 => -0.16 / 19.7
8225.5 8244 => -0.27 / 19.7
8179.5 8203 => 2.96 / 17.1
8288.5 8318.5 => 0.16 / 19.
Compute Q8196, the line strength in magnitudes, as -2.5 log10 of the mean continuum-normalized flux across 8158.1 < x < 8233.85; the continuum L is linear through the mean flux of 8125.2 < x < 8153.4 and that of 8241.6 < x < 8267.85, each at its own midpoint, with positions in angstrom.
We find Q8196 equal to 0.06 mag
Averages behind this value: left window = 19.8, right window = 19.7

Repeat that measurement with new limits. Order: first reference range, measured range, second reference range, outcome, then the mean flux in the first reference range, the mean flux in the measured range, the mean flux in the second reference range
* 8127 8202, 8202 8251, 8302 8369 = -0.02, 18.9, 19.3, 19.1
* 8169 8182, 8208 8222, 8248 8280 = 0.01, 19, 19.2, 19.6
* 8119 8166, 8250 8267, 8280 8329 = -0.02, 19.7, 19.6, 19.1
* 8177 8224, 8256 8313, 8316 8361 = -0.04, 18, 19.3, 19.1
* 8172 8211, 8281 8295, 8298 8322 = -0.03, 17.8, 19.3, 19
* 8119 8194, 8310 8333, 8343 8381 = 0.00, 19.1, 19.1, 19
